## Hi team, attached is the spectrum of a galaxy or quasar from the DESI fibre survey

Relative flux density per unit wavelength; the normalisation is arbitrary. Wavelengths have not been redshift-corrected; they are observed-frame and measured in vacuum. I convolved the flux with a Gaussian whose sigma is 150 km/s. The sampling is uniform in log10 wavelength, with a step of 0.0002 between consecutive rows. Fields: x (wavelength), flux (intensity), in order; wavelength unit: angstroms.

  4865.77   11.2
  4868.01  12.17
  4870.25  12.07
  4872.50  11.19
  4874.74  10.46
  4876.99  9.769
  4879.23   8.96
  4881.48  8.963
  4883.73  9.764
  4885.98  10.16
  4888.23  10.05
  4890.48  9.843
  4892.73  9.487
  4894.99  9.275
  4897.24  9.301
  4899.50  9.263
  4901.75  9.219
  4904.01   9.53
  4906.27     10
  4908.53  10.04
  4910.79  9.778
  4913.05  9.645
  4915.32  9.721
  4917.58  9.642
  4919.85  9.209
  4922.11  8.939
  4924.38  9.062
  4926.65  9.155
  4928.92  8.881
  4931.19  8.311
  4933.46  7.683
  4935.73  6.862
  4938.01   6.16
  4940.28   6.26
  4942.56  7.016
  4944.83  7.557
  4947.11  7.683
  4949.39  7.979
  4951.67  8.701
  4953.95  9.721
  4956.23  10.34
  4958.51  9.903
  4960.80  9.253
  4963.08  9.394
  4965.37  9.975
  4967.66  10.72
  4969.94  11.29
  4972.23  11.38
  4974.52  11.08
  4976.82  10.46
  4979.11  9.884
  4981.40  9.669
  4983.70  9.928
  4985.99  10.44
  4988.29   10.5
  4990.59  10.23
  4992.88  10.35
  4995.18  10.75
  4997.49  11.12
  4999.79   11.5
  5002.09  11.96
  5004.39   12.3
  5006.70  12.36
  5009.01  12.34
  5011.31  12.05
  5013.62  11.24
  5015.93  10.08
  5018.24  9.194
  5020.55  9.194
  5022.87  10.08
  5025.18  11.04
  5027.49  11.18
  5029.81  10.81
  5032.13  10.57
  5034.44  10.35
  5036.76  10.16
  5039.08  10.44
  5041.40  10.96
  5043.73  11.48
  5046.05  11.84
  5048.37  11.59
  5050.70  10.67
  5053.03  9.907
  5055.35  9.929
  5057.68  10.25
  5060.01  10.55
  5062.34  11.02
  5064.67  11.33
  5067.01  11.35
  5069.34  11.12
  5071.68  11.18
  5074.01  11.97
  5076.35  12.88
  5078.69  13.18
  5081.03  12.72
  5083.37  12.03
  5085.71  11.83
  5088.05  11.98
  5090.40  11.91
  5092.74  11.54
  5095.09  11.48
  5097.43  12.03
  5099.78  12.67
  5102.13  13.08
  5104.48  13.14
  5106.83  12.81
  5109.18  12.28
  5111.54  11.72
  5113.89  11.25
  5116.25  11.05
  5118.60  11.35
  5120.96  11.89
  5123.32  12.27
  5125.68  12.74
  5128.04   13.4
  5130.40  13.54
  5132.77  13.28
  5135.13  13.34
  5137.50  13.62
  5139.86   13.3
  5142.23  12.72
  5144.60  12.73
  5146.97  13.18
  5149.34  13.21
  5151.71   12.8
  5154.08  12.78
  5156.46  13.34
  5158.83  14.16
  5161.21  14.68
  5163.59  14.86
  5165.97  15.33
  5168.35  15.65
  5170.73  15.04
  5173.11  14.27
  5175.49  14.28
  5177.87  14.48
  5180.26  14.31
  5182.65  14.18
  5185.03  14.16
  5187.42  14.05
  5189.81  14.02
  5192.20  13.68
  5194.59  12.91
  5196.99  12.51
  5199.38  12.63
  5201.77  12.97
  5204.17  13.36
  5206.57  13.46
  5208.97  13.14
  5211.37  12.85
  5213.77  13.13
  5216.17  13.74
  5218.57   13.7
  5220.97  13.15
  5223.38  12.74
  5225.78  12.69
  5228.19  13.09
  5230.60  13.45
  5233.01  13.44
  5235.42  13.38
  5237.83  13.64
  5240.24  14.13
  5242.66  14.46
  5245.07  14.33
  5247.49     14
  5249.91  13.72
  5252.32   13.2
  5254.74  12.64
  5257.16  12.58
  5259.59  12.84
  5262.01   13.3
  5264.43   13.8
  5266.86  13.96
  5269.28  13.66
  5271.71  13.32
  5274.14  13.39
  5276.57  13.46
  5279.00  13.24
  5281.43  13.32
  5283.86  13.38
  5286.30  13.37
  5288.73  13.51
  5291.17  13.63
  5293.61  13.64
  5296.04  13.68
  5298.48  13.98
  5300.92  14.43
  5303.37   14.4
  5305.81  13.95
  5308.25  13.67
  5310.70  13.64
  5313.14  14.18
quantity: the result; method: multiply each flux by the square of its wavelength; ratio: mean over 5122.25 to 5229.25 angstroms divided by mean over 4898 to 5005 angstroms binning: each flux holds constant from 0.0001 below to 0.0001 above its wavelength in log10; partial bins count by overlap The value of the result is 1.55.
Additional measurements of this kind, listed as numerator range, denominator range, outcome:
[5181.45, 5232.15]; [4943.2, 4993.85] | 1.49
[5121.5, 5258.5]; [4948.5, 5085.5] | 1.34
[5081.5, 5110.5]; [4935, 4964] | 1.58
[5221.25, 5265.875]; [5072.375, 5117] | 1.17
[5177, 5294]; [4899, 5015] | 1.54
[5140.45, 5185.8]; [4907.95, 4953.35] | 1.83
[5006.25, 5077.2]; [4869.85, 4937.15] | 1.22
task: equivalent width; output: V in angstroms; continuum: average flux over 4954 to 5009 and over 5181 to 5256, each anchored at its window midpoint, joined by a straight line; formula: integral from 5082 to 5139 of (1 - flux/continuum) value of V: -0.81 angstroms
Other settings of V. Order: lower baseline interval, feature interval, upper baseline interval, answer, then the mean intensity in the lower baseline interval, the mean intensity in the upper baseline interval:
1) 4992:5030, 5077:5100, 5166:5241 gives -0.1 angstroms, 11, 13.6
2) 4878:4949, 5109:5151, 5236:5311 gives -3.2 angstroms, 8.87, 13.6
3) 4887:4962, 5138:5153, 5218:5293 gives -1.4 angstroms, 8.89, 13.4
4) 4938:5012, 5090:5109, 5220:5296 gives -1.3 angstroms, 10.1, 13.4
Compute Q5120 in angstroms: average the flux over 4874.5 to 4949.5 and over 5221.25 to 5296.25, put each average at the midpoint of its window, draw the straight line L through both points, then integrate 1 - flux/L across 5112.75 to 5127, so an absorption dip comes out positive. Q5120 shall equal -0.2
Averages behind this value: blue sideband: 8.92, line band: 11.8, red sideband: 13.4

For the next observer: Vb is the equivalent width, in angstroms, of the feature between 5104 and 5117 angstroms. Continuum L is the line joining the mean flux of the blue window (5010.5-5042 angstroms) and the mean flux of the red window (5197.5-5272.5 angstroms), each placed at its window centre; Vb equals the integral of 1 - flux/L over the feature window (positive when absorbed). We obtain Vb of -0.4 angstroms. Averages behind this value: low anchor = 10.5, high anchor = 13.4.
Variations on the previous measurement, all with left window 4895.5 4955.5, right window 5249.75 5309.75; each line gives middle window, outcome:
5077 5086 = -1.4 angstroms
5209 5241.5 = -1.4 angstroms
